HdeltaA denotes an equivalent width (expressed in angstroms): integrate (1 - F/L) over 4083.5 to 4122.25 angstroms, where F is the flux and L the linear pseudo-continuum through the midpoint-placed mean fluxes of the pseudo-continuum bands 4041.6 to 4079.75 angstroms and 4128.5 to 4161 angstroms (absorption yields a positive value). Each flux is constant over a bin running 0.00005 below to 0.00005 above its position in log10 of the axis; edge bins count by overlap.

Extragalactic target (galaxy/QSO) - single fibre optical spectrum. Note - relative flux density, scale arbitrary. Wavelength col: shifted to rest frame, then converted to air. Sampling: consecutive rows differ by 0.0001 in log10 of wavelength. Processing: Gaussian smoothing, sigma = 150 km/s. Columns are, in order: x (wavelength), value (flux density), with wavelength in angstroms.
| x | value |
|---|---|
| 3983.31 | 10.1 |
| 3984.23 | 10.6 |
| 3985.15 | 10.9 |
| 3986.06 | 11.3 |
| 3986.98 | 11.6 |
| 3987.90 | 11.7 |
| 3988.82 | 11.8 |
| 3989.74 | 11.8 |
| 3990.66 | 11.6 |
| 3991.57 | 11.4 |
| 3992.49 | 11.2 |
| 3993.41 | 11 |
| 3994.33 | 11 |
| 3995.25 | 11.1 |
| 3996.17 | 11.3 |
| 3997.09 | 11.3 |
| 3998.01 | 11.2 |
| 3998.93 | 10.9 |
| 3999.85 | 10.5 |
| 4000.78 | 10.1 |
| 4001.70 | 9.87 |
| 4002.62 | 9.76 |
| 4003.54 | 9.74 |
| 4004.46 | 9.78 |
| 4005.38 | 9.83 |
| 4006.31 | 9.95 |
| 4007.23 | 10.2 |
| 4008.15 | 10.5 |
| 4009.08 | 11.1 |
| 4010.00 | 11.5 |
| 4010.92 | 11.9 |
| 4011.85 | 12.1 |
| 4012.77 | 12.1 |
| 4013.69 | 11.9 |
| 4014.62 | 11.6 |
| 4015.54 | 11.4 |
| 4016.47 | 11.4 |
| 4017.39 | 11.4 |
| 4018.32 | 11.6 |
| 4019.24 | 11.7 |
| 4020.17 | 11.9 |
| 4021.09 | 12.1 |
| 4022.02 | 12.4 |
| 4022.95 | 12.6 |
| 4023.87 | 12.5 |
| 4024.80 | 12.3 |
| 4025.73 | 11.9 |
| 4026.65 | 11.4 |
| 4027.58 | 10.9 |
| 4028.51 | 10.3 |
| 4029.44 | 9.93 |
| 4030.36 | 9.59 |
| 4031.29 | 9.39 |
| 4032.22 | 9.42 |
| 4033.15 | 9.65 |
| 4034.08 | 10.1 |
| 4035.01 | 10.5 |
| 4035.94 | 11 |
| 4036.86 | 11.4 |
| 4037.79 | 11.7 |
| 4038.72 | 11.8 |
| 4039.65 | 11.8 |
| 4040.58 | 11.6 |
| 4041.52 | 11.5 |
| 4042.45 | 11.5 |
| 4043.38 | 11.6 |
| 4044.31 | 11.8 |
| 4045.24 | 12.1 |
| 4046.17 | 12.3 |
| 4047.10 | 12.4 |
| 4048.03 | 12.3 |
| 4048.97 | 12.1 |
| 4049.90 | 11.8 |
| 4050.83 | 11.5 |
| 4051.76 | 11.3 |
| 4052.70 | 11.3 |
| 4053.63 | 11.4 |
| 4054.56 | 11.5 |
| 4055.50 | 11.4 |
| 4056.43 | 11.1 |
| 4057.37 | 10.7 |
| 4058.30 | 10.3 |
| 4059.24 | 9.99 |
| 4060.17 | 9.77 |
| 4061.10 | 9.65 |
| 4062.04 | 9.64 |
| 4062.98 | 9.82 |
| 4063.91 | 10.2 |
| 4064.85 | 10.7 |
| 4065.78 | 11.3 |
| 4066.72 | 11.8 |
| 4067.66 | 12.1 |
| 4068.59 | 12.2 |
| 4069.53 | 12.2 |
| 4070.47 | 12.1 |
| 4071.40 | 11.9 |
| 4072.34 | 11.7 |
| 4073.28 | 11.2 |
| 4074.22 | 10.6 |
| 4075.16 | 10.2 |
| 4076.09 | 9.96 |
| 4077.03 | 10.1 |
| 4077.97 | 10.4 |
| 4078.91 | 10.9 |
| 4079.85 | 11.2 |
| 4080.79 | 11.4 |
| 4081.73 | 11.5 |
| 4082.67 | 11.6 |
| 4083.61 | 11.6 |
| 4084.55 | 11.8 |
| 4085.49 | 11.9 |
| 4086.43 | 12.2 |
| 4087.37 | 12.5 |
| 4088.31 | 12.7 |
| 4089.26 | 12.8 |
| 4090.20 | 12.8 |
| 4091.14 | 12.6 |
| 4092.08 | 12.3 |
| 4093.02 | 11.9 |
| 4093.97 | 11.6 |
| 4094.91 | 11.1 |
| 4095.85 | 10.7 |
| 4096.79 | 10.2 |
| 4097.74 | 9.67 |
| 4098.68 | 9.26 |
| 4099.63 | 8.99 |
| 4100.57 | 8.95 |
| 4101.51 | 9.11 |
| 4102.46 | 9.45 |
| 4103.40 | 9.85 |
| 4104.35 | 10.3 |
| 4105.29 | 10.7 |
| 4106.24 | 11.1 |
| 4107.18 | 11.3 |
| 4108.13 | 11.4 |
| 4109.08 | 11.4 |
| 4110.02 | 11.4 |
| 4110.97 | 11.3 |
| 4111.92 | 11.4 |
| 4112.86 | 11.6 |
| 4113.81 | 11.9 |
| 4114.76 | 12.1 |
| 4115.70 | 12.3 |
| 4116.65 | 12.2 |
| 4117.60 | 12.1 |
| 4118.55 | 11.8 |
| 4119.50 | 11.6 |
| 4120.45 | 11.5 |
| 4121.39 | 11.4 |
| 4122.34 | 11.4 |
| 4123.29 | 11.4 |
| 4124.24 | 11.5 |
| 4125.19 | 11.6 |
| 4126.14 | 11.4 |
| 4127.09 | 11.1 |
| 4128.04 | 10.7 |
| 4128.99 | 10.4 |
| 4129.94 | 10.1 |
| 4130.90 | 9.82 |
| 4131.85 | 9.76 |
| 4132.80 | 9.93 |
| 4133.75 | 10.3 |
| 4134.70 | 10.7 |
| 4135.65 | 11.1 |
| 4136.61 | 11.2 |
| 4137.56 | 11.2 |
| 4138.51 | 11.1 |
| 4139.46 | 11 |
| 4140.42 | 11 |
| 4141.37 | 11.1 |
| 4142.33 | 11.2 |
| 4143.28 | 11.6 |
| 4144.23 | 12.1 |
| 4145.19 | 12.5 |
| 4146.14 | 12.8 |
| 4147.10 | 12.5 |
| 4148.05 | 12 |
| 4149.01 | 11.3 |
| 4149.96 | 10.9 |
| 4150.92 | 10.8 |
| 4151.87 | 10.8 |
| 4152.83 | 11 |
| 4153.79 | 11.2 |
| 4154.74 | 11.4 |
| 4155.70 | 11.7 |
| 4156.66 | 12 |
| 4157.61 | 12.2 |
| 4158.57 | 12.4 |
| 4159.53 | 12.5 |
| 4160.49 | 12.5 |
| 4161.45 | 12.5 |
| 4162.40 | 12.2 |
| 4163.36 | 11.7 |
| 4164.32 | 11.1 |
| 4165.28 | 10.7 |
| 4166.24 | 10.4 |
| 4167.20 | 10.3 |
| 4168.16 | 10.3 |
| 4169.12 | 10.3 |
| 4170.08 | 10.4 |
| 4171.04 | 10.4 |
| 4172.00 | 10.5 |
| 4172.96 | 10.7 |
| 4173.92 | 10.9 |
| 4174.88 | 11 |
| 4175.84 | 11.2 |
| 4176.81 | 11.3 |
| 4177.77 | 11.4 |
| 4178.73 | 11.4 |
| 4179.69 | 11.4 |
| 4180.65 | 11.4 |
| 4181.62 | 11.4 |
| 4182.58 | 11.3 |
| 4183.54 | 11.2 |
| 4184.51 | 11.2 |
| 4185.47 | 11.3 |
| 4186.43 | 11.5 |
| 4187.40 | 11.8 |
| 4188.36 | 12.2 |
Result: -0.17 angstroms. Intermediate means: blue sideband 11.2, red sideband 11.3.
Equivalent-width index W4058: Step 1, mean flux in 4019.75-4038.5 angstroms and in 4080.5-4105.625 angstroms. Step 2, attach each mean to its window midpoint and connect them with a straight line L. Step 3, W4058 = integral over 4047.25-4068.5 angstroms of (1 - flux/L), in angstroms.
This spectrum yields 0.1 angstroms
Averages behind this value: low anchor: 11.1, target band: 11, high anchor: 11.1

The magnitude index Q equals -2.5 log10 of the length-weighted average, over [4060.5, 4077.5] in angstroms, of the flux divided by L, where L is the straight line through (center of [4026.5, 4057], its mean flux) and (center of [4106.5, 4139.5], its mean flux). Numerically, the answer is 0.02 mag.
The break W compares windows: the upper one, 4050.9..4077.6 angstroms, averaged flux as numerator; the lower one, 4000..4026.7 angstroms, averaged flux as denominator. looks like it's 1.0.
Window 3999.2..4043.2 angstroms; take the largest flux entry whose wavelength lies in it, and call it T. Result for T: 12.6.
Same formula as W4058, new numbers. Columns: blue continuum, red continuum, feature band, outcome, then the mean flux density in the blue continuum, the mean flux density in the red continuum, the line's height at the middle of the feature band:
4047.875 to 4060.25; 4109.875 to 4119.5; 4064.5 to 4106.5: 1.3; 11.2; 11.8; 11.5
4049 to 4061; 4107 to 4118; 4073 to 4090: -0.1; 11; 11.7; 11.3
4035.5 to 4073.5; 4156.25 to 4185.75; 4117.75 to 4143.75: 0.7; 11.4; 11.3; 11.3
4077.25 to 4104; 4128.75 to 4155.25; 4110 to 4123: -0.7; 11.1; 11.1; 11.1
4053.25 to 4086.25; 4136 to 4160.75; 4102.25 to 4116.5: 0.1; 11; 11.6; 11.3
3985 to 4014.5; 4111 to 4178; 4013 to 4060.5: -1.0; 11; 11.3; 11.1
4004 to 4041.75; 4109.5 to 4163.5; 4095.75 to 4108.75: 1.5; 11.2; 11.4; 11.4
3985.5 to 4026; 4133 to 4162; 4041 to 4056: -0.5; 11.3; 11.5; 11.3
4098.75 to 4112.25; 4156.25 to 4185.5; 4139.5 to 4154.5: -0.7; 10.4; 11.3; 11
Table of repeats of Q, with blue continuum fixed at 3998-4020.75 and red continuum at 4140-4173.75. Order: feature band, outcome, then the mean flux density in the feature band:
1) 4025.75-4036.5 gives 0.07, 10.3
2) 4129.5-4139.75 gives 0.08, 10.6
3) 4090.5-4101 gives 0.05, 10.7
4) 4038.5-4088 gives -0.02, 11.3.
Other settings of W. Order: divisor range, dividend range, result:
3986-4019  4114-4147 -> 1.02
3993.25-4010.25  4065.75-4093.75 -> 1.11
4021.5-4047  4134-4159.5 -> 1.02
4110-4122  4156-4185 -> 0.96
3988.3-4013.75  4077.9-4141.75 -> 1.02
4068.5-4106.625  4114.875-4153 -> 1.02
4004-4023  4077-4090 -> 1.03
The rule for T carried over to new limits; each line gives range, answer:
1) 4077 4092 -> 12.8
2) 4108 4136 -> 12.3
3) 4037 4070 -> 12.4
